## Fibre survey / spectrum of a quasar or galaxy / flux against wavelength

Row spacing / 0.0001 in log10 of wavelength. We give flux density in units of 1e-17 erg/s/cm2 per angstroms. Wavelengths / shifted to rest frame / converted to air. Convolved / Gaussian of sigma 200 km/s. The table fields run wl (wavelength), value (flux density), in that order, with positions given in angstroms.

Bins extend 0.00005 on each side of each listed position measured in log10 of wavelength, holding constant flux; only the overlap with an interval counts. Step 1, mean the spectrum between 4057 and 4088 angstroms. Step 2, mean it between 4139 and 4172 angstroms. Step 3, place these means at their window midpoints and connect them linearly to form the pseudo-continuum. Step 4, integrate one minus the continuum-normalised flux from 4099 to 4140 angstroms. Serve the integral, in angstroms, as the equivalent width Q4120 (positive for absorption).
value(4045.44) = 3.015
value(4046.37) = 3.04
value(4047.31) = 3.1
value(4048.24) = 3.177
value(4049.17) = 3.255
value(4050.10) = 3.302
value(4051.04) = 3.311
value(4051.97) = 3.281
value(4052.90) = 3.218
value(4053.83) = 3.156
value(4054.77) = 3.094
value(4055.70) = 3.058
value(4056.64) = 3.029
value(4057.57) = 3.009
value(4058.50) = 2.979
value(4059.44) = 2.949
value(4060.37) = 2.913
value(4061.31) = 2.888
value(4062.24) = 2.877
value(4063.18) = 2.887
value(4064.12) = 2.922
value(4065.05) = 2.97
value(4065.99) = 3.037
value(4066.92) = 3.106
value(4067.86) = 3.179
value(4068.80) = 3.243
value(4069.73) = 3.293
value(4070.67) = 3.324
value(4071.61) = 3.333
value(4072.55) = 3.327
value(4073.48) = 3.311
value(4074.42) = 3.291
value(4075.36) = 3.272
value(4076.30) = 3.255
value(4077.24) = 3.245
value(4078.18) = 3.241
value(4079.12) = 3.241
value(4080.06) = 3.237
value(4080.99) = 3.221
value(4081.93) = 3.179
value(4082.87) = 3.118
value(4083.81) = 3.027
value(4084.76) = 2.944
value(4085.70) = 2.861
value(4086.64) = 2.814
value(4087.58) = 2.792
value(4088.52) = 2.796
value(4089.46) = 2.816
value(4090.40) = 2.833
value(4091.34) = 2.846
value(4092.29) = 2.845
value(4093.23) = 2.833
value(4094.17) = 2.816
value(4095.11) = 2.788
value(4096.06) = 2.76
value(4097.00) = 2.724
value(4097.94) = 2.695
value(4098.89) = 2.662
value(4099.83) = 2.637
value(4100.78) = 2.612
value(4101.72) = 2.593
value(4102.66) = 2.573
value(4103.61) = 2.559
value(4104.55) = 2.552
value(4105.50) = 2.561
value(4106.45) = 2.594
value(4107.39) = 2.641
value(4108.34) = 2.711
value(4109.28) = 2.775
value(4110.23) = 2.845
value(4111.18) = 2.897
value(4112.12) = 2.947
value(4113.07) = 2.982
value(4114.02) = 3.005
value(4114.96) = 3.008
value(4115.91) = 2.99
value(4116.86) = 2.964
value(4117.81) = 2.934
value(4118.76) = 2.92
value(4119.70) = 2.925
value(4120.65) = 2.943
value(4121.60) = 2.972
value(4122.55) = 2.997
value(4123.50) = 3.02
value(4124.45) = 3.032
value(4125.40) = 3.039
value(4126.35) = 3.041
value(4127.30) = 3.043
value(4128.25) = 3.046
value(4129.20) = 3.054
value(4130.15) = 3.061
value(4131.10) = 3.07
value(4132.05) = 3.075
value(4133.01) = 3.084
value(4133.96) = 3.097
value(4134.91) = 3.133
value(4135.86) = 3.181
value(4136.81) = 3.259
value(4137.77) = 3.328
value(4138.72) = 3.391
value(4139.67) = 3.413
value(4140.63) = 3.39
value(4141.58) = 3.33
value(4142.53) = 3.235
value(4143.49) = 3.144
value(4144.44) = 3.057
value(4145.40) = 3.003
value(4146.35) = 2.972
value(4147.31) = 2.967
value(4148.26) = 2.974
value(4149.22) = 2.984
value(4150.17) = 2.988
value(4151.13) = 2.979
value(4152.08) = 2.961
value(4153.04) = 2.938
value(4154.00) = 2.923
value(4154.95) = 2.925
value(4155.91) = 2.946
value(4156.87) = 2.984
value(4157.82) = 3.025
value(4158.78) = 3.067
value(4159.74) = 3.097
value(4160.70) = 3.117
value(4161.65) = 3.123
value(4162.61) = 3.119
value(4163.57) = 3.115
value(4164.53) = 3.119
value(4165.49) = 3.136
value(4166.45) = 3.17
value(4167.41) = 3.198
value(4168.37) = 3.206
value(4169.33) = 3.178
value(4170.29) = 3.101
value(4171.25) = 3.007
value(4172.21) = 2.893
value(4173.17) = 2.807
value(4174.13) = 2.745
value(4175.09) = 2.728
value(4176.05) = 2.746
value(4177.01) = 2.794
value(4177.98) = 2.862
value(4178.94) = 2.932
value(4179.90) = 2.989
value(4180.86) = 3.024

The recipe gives 2.0 angstroms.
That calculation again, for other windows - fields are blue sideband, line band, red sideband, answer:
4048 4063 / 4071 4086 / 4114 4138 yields -0.61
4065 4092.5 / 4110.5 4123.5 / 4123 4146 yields 0.71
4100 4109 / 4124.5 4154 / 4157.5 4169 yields -1.97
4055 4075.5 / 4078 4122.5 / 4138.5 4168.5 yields 3.45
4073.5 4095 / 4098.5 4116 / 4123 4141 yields 1.95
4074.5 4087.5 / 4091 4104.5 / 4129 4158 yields 1.78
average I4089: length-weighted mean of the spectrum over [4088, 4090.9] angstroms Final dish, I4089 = 2.82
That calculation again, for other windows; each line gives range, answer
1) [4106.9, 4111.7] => 2.78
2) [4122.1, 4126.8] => 3.03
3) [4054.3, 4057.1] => 3.05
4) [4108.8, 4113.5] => 2.89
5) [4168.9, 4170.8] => 3.14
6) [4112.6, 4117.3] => 2.99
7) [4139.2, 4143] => 3.34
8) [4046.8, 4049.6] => 3.17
